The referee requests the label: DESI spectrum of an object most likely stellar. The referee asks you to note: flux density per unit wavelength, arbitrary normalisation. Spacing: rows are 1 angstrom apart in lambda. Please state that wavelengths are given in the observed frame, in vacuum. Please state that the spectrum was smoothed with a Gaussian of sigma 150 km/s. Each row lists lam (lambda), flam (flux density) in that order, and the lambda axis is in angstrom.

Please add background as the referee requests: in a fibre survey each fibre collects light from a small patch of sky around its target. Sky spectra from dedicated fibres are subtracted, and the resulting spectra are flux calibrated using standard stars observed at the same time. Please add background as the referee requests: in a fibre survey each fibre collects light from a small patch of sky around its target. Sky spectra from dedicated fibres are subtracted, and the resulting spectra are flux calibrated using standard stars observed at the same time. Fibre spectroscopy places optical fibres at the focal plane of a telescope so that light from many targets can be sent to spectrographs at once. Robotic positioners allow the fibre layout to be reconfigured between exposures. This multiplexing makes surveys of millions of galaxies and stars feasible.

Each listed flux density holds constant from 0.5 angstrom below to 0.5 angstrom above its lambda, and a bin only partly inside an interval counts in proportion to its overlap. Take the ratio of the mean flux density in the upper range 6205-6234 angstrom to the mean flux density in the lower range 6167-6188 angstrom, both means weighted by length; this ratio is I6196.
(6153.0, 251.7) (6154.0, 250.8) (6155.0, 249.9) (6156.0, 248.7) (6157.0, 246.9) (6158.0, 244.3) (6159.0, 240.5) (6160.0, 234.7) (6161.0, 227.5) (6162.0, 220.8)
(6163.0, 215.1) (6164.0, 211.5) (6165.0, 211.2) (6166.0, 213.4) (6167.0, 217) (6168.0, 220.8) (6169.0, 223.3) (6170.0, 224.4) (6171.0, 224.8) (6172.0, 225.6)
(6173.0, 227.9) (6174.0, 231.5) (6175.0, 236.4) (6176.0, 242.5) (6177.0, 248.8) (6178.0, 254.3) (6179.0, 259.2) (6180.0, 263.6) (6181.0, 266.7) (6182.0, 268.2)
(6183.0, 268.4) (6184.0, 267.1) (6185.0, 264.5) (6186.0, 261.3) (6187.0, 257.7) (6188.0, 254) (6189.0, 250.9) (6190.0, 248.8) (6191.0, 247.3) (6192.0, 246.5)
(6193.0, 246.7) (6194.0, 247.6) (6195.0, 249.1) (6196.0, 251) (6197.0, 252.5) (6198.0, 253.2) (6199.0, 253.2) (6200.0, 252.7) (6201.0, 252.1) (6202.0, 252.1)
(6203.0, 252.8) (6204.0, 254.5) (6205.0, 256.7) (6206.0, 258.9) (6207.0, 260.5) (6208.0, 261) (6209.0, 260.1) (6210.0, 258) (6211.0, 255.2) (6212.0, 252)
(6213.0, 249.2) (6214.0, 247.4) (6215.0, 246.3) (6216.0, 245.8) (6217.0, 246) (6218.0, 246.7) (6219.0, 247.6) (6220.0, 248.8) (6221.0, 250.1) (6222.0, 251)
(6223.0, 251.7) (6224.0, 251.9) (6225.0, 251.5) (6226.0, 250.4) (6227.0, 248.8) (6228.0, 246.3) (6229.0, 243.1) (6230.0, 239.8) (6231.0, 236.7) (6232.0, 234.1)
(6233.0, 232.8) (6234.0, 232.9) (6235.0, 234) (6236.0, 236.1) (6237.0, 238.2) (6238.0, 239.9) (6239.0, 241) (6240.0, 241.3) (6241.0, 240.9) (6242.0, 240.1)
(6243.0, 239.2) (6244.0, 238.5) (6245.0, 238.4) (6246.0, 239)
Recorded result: 1.01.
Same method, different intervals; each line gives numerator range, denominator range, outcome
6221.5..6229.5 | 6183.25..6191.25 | 0.97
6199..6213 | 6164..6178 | 1.12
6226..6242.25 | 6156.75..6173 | 1.06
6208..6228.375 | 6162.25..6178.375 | 1.11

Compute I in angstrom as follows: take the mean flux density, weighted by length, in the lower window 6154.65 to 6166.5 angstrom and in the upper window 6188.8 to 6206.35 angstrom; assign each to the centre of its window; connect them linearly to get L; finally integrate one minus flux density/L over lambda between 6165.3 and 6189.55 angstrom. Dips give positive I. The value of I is -0.4 angstrom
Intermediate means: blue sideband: 230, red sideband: 251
